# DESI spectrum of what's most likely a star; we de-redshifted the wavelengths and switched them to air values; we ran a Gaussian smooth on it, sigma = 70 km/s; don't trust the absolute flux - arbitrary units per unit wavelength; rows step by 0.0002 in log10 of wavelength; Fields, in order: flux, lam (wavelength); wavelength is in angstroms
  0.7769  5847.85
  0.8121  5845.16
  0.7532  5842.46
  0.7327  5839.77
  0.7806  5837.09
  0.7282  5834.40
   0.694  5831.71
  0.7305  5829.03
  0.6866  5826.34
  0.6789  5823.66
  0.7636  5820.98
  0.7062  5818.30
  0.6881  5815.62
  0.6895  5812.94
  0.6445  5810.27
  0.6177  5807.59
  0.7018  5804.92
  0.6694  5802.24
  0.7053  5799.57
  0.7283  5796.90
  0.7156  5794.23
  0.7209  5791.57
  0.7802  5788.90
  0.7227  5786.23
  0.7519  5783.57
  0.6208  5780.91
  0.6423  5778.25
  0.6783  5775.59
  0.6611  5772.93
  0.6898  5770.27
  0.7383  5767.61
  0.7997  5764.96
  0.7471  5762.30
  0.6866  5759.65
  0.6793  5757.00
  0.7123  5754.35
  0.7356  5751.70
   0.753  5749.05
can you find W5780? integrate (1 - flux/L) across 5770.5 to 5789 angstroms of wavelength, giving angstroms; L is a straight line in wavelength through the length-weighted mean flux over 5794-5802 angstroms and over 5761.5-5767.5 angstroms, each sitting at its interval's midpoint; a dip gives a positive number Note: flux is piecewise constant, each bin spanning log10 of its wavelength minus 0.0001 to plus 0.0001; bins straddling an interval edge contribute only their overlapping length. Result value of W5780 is 1.3 angstroms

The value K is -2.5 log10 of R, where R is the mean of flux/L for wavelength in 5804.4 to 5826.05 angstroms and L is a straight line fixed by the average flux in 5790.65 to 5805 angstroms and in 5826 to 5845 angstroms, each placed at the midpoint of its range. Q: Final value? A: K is 0.054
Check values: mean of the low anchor 0.707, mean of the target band 0.686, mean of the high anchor 0.737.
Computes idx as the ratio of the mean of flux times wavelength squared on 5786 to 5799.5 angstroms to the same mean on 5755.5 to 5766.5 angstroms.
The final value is 1.0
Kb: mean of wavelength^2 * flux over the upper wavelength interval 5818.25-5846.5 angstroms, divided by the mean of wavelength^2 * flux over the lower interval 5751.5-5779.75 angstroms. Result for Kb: 1.1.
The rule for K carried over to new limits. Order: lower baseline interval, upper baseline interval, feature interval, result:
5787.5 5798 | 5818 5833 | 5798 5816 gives 0.08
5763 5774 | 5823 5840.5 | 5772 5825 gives 0.04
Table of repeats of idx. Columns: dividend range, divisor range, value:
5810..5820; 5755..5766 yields 0.97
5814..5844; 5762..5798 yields 1.03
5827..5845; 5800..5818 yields 1.11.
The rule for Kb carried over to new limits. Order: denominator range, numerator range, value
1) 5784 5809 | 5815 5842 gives 1.03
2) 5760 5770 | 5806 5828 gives 0.93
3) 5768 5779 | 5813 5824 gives 1.07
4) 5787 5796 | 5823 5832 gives 0.96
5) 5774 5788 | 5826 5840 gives 1.08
